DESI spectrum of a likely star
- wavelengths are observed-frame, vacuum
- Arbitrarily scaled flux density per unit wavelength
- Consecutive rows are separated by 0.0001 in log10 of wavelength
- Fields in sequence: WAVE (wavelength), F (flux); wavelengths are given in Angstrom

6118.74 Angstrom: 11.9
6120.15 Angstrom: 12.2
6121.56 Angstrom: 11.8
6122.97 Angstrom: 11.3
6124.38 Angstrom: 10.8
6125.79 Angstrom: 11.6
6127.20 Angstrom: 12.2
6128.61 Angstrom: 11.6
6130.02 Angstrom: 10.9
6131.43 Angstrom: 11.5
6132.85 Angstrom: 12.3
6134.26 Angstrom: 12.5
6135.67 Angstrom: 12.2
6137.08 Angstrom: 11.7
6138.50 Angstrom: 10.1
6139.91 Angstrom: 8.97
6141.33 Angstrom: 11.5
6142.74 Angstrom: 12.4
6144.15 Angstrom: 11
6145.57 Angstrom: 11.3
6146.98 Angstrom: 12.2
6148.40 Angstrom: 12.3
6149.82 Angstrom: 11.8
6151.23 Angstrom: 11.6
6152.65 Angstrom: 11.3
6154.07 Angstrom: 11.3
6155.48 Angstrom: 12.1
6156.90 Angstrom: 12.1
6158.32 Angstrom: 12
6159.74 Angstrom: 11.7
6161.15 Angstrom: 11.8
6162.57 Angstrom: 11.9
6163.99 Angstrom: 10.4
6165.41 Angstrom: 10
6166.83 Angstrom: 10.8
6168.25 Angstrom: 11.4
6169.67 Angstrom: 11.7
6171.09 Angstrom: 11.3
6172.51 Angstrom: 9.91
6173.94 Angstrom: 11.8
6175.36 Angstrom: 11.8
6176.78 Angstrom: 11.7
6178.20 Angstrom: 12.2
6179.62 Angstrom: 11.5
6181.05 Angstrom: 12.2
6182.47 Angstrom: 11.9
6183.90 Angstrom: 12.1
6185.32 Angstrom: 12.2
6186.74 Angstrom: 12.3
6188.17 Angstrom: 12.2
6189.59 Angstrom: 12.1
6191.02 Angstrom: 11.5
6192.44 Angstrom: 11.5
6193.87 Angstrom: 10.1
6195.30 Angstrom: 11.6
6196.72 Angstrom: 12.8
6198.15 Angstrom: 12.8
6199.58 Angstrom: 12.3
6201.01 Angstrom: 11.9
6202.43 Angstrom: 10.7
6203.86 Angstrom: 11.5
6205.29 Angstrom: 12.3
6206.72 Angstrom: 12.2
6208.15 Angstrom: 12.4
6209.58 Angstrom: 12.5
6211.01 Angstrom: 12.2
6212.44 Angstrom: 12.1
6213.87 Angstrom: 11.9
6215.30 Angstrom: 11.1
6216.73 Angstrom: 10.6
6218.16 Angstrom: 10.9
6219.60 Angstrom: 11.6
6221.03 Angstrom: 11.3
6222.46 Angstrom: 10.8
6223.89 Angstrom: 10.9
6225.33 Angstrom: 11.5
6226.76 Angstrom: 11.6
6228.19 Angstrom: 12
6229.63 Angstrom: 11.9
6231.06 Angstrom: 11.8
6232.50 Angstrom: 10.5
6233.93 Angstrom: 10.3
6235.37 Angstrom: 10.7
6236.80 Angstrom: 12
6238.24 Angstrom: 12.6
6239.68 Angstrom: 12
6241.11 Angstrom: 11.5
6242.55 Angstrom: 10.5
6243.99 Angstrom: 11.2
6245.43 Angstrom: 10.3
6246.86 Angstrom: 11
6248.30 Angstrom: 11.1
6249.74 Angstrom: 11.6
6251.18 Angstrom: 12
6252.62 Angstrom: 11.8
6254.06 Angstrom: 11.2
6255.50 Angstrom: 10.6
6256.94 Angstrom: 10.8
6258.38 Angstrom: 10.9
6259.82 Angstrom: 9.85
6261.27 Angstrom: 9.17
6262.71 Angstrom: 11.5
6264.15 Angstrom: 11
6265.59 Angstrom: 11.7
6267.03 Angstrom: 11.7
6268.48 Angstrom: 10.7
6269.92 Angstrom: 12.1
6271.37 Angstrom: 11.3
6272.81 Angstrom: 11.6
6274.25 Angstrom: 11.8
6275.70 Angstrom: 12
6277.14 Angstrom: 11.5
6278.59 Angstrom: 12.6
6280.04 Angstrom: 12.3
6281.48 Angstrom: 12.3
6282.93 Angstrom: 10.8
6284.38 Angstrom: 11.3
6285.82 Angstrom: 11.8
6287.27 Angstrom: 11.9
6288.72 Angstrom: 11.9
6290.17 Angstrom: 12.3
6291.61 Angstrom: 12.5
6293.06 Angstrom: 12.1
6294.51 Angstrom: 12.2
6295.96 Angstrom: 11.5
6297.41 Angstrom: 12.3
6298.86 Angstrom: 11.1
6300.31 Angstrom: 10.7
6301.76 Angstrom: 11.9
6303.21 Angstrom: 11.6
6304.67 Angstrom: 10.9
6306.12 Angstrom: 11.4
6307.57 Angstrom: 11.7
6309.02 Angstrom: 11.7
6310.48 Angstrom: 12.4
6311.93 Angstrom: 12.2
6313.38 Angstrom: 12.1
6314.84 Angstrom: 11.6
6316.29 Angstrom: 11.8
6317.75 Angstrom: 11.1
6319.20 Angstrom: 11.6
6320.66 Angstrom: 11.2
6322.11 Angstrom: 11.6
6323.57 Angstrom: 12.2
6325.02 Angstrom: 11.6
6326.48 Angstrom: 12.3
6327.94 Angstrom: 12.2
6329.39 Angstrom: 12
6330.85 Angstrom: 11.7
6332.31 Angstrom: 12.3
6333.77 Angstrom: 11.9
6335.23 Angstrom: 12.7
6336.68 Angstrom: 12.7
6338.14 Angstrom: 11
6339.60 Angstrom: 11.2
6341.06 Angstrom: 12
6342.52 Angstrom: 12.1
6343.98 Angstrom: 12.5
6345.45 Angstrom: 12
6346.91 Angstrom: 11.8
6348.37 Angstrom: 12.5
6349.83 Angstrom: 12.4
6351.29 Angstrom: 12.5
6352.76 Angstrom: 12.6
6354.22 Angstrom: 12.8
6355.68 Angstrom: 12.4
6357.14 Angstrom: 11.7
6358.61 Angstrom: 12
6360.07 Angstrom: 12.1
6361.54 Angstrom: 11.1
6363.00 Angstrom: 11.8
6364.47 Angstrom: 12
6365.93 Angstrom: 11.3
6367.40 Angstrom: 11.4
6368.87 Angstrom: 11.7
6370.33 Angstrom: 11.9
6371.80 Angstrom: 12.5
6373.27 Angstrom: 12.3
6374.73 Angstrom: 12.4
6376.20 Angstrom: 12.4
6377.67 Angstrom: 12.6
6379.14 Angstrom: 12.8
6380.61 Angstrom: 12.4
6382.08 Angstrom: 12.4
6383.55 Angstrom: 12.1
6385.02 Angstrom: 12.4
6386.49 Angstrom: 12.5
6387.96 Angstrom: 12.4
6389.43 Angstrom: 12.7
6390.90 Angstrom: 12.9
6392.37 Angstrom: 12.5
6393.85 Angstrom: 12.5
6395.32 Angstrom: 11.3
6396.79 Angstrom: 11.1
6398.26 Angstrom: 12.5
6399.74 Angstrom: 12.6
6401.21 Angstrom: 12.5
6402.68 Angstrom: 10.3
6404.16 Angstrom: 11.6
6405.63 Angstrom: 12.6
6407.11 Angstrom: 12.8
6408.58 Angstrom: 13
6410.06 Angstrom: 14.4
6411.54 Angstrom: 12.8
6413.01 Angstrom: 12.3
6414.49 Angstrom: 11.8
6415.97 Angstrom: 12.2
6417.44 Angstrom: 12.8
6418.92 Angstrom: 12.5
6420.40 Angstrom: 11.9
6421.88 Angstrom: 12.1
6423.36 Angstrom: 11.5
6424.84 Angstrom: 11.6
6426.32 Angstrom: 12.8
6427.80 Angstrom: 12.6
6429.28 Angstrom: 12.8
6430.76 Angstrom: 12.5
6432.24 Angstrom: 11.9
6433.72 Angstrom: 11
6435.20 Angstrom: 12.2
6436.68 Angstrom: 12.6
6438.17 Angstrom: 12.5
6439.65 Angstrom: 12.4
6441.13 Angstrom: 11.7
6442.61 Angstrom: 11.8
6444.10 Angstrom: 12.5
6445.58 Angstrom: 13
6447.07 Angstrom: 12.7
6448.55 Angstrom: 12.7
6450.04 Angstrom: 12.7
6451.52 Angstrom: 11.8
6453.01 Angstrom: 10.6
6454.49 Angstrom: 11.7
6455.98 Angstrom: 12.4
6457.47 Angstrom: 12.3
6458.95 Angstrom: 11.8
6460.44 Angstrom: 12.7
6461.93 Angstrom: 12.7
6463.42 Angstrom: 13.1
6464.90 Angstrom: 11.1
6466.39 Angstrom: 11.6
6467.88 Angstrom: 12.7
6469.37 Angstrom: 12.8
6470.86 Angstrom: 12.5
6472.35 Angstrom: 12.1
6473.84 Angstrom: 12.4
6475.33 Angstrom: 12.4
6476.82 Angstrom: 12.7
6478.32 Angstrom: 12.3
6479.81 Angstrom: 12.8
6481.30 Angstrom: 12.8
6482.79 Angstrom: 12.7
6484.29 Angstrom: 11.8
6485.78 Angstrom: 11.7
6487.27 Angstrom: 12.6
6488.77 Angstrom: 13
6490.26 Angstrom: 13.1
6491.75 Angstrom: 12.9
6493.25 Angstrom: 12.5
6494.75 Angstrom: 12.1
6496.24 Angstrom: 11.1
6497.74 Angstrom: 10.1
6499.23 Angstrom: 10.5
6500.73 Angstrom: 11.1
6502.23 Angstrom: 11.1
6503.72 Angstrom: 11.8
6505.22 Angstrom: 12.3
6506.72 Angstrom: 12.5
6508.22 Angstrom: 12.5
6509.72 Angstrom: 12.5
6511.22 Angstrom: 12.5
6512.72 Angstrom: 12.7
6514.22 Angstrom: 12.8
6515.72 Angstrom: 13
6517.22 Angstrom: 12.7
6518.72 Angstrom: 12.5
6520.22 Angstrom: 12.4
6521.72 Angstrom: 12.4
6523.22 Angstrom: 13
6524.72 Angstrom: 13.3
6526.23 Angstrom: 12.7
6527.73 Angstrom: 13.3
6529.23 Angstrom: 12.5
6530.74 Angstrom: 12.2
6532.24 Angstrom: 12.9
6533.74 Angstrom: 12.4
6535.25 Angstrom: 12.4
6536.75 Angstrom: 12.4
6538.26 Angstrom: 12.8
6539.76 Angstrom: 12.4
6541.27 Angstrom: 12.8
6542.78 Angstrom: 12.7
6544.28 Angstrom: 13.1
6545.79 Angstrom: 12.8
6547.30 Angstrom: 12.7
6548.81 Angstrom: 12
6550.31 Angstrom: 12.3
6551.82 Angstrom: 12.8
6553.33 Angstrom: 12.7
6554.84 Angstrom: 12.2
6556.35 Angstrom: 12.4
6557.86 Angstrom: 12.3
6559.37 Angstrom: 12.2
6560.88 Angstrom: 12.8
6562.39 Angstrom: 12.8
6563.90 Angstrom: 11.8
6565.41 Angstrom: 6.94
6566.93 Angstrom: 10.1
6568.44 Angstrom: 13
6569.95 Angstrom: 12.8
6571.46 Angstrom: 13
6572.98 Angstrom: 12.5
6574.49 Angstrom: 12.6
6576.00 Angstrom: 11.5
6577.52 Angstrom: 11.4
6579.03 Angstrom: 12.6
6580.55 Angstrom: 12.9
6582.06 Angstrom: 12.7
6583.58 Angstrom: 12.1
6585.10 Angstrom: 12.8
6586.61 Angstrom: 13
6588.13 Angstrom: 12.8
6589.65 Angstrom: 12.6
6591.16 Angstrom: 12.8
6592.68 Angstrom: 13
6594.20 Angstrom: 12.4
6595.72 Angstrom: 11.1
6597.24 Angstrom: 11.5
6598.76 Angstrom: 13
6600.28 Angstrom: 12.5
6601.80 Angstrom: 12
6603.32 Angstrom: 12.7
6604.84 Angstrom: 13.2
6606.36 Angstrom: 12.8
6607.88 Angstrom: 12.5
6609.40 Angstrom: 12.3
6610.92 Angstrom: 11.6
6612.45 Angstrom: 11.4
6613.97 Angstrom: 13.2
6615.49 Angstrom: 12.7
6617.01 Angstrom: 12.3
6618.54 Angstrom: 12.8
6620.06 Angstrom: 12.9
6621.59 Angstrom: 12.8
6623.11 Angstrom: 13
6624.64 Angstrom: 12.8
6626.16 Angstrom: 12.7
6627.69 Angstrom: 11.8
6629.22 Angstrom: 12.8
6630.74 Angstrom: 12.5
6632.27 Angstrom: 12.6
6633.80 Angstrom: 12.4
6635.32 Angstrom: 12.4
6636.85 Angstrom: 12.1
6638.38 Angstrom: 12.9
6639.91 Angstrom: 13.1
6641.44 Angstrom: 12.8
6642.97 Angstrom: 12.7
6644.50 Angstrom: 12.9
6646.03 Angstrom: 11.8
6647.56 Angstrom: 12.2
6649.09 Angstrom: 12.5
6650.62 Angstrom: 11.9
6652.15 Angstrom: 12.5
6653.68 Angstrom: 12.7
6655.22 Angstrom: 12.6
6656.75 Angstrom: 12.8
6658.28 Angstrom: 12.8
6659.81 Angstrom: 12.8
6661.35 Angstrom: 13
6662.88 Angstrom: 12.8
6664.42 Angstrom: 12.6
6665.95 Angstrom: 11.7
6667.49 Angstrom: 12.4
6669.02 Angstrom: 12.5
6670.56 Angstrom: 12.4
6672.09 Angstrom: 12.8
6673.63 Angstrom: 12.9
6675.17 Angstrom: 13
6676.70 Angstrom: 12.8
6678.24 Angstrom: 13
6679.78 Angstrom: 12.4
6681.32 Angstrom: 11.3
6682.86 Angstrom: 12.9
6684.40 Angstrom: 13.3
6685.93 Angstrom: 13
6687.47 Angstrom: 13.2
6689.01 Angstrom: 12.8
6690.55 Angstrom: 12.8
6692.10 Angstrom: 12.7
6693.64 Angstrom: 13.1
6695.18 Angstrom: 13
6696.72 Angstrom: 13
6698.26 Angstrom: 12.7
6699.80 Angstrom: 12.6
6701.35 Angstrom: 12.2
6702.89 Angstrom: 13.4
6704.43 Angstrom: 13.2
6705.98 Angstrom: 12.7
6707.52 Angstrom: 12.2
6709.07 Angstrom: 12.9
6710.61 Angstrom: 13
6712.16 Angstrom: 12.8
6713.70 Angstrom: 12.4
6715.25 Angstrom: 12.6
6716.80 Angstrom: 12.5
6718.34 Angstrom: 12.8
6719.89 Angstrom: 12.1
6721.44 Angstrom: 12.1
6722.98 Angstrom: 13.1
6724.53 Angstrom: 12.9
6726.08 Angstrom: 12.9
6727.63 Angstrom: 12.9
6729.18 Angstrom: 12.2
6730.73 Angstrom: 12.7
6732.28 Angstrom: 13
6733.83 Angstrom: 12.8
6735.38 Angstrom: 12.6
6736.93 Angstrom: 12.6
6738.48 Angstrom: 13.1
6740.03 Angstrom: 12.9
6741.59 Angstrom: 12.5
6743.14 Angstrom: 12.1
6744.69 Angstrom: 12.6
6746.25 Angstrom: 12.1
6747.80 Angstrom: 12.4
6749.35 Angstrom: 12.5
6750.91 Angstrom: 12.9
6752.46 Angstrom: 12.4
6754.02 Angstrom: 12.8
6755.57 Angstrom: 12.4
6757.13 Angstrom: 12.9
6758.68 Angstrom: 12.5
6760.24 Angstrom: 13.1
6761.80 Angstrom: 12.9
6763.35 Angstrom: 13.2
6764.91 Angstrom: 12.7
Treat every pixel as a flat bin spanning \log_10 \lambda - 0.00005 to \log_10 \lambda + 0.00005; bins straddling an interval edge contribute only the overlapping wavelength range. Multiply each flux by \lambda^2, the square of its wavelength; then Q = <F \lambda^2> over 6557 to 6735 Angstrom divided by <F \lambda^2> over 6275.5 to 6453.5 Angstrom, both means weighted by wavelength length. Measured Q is 1.1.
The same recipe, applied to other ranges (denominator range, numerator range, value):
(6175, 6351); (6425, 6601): 1.14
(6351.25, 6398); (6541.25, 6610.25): 1.08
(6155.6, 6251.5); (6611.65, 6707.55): 1.26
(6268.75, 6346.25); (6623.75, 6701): 1.19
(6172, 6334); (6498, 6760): 1.21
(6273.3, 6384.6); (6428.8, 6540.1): 1.08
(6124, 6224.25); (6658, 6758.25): 1.29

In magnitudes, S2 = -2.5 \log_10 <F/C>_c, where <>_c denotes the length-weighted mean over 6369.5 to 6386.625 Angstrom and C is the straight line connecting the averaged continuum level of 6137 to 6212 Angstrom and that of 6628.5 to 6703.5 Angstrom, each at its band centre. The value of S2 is -0.03 mag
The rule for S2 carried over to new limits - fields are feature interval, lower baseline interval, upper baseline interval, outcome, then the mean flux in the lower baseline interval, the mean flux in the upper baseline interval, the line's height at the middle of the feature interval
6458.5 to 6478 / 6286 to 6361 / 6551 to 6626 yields -0.02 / 11.9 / 12.3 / 12.2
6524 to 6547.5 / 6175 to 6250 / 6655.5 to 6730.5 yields -0.03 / 11.6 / 12.7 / 12.4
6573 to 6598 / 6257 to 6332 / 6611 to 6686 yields 0.00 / 11.6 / 12.6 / 12.4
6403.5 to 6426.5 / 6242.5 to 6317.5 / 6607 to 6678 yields -0.05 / 11.5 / 12.6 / 11.9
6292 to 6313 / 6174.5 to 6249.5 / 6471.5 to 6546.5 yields 0.01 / 11.6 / 12.4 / 11.9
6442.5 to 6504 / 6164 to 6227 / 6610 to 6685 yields 0.00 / 11.6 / 12.6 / 12.2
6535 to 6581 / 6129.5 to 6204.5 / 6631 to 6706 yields 0.02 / 11.6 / 12.7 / 12.4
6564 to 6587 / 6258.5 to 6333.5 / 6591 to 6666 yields 0.04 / 11.7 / 12.5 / 12.4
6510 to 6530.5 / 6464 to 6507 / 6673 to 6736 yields -0.05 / 12.1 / 12.7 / 12.2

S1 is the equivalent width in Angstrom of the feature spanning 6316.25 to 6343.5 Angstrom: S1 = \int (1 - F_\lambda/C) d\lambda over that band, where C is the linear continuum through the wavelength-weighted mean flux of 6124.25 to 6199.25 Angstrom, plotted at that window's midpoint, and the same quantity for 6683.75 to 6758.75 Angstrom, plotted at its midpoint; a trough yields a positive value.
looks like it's 0.2 Angstrom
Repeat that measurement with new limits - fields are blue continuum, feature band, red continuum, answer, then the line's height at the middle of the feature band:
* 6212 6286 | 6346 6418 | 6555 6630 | -3.3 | 11.7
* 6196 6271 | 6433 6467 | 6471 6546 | 0.1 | 12.2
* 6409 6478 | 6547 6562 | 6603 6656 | 0.0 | 12.4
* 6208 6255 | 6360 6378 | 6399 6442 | 0.2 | 12.1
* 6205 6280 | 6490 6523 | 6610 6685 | 0.0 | 12.2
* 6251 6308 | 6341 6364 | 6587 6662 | -0.8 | 11.7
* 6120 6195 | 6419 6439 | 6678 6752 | -0.1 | 12.1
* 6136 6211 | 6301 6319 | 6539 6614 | 0.3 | 11.9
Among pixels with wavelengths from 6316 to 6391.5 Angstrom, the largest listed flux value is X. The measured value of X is 12.9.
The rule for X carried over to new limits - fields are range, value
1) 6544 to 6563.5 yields 13.1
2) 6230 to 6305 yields 12.6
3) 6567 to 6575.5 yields 13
